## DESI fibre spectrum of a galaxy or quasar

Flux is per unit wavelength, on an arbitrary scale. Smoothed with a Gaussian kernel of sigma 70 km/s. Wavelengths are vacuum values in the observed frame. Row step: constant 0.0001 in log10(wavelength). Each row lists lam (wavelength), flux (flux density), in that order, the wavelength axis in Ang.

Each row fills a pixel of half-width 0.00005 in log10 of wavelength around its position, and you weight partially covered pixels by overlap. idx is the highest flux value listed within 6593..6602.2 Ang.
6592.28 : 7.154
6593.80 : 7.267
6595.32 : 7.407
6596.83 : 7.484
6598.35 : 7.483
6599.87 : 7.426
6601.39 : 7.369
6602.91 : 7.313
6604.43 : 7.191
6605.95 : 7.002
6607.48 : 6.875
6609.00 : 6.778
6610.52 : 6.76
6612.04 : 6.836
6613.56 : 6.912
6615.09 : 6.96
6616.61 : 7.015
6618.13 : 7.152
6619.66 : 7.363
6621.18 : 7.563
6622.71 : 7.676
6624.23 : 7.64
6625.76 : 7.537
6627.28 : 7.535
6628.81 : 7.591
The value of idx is 7.484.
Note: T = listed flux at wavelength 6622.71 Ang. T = 7.676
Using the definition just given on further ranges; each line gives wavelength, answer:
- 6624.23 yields 7.64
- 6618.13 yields 7.152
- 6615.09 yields 6.96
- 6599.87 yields 7.426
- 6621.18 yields 7.563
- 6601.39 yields 7.369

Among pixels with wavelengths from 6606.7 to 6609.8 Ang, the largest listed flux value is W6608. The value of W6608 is 6.875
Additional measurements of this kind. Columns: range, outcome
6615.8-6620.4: 7.363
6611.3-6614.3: 6.912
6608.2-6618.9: 7.152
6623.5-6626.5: 7.64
